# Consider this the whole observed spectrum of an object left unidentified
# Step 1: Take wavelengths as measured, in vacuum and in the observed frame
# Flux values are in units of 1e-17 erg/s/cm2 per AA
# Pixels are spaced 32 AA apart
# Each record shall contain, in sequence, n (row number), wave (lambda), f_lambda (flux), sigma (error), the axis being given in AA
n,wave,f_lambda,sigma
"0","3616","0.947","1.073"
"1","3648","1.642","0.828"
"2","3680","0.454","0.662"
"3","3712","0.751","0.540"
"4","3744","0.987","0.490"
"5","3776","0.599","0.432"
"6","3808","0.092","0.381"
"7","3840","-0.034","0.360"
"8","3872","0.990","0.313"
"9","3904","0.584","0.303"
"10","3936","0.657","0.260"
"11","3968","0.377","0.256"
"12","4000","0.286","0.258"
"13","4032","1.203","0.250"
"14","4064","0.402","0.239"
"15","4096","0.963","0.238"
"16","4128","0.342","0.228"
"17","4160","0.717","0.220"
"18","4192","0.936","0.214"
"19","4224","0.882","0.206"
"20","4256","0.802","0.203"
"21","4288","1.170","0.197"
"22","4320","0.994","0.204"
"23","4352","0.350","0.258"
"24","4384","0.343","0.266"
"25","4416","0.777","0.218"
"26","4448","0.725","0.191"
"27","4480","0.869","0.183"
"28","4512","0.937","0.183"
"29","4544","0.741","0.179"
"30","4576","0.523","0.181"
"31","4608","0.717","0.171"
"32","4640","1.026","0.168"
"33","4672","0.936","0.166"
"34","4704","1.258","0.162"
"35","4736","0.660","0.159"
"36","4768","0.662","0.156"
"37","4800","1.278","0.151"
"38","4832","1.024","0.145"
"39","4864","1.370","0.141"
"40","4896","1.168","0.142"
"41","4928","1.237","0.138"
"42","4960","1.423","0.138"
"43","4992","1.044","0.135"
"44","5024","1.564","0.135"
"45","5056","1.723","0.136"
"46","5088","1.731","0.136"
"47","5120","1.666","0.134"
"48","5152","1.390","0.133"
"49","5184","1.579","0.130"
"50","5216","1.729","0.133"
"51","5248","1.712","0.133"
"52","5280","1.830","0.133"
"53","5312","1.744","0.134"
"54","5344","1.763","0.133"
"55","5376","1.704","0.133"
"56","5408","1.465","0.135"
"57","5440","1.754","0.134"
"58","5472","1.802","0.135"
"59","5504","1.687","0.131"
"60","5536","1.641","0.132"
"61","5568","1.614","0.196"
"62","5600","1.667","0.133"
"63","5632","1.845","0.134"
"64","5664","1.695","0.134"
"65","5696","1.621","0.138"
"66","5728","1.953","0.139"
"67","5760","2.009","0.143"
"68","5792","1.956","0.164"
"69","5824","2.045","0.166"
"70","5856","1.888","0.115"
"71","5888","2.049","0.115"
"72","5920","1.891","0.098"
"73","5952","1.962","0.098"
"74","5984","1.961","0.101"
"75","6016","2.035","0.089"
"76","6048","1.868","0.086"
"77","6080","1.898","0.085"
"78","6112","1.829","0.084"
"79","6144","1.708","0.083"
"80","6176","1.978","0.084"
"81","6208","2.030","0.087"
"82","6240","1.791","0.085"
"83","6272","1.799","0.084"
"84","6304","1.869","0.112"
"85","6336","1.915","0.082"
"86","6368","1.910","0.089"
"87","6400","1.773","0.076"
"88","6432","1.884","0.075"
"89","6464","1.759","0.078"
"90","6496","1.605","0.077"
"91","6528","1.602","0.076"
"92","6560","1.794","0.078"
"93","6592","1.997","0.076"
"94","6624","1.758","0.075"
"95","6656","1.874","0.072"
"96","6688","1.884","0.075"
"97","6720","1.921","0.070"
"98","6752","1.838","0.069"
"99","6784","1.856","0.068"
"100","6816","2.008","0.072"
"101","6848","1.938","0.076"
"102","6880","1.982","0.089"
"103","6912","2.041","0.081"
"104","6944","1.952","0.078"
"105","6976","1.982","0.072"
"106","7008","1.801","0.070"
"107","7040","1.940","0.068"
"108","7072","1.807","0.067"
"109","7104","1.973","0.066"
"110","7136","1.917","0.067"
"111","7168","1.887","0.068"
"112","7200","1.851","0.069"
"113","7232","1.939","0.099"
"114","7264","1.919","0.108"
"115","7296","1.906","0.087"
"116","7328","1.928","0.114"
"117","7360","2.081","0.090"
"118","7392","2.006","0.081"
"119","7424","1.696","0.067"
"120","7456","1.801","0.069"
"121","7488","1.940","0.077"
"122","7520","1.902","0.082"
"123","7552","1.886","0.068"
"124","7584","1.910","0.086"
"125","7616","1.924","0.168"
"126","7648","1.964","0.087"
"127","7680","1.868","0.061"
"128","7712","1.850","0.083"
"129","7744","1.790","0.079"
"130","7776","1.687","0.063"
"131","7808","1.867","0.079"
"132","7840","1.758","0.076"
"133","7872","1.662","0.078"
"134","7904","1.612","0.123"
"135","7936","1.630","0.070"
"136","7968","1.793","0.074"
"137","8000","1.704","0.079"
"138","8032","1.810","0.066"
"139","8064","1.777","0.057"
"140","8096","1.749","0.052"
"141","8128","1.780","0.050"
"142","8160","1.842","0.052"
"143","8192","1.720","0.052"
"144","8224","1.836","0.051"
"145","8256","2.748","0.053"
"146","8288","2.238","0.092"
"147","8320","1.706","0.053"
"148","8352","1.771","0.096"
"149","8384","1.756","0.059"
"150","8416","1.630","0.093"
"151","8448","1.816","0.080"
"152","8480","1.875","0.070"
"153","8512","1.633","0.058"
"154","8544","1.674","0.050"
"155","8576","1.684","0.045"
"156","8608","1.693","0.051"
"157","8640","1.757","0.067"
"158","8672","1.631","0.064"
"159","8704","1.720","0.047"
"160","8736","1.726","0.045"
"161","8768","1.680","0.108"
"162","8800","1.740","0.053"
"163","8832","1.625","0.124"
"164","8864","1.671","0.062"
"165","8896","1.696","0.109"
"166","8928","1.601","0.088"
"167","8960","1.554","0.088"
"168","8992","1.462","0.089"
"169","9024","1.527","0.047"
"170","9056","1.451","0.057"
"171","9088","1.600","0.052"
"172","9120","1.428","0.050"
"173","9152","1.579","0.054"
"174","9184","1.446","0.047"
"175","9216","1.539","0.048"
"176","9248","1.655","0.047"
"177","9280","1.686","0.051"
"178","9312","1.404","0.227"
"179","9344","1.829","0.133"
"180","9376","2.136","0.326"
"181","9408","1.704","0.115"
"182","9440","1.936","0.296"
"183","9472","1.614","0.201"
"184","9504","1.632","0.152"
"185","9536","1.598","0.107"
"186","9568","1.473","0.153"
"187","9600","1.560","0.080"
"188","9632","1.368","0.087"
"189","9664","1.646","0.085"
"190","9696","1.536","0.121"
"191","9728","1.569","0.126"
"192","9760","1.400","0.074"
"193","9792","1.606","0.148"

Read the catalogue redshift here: 0.258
